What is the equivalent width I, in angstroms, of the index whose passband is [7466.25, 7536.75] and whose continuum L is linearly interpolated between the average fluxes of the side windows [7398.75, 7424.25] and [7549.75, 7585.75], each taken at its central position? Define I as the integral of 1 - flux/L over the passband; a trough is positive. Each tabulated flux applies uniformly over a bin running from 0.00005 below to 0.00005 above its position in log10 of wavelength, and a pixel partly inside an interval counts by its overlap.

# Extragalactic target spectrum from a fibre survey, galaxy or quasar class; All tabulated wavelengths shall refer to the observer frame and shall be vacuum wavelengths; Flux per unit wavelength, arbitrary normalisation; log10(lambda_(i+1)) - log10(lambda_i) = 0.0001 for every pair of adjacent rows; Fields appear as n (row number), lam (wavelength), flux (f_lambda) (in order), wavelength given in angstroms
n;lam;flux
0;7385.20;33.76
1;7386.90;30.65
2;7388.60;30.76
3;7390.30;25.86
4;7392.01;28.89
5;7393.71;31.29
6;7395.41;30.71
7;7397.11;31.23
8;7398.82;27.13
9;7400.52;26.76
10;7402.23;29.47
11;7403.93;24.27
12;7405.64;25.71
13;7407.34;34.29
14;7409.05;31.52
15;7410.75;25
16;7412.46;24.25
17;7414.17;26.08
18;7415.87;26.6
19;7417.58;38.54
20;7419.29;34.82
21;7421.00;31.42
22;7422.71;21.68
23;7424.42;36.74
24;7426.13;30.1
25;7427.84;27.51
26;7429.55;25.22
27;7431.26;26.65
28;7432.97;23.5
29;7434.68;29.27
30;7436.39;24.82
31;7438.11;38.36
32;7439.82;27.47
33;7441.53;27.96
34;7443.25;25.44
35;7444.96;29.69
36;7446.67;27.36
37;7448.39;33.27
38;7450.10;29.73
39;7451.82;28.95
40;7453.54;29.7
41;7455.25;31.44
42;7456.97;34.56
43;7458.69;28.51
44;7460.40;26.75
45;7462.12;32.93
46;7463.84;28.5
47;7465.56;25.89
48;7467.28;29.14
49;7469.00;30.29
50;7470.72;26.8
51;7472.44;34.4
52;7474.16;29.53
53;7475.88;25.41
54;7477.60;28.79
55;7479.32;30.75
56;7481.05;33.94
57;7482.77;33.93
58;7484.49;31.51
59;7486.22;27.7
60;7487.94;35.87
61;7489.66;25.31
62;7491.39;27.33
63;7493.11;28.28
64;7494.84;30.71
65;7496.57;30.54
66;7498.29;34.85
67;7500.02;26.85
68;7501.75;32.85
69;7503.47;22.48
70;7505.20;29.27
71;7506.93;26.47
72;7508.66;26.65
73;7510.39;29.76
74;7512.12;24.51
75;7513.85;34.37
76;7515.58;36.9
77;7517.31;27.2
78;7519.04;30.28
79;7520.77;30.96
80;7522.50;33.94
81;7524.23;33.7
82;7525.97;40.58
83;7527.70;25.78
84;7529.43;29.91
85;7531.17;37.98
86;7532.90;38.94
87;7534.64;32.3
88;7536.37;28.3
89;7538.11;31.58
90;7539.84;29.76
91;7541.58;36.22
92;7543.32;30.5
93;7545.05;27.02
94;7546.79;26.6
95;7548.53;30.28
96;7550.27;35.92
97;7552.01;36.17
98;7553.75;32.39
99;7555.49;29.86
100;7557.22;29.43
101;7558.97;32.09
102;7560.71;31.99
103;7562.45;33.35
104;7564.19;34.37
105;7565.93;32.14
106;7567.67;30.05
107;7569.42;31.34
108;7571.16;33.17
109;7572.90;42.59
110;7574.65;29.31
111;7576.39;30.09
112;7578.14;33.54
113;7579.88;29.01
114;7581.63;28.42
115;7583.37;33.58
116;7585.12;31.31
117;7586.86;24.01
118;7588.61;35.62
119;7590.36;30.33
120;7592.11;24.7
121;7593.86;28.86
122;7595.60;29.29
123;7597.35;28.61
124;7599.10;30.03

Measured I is 0.5 angstroms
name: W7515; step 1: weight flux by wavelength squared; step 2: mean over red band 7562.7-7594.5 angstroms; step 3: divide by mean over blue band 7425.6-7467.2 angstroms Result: 1.12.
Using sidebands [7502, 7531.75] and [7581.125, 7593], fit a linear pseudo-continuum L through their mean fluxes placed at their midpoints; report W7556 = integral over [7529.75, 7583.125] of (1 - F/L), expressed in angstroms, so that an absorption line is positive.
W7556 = -3.6 angstroms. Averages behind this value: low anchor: 30.6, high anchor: 29.7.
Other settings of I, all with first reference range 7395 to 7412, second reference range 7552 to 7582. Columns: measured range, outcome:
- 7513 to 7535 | -1.5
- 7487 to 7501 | 0.2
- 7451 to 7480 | 0.3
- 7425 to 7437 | 0.9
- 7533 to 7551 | 0.2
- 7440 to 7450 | 0.2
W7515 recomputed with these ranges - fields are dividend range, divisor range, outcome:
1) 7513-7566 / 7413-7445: 1.15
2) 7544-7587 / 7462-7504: 1.09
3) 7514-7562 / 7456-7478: 1.12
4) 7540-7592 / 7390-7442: 1.14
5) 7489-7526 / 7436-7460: 1.02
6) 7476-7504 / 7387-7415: 1.09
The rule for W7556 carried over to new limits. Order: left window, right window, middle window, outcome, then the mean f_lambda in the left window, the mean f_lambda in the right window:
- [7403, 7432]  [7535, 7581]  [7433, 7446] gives 0.3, 28.9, 31.8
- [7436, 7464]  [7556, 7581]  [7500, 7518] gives 1.2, 29.8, 32.2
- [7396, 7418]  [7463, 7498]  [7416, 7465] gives -1.0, 28.4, 29.8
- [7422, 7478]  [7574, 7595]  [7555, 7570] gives -1.0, 29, 29.9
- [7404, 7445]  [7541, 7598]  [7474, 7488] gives -0.4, 28.8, 31.3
